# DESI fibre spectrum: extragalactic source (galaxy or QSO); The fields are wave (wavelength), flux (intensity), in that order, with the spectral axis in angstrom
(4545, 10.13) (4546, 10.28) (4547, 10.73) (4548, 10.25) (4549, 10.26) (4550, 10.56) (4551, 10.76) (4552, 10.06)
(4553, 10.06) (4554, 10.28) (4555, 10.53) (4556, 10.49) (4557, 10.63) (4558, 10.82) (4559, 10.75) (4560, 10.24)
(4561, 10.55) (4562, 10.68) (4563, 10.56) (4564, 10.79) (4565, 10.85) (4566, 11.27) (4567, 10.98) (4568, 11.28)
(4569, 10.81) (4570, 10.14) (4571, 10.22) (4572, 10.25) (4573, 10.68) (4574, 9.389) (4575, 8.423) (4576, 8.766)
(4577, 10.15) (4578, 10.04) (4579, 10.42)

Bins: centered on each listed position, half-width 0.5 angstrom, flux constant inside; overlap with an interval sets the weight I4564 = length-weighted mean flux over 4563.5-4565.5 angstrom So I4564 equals 10.8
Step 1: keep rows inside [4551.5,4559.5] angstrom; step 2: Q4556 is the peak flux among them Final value 10.82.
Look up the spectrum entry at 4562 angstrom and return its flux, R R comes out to 10.68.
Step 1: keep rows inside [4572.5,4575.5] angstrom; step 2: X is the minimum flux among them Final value 8.423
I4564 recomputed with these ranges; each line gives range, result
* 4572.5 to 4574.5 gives 10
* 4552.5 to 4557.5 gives 10.4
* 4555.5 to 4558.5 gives 10.6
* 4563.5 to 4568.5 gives 11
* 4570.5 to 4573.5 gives 10.4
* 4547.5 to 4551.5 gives 10.5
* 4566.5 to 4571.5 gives 10.7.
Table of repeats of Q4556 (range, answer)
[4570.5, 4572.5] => 10.25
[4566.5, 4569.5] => 11.28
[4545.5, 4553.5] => 10.76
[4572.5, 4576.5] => 10.68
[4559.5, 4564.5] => 10.79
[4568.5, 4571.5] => 10.81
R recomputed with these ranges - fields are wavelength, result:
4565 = 10.85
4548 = 10.25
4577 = 10.15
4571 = 10.22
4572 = 10.25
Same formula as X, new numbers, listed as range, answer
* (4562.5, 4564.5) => 10.56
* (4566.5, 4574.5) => 9.389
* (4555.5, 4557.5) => 10.49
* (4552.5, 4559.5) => 10.06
